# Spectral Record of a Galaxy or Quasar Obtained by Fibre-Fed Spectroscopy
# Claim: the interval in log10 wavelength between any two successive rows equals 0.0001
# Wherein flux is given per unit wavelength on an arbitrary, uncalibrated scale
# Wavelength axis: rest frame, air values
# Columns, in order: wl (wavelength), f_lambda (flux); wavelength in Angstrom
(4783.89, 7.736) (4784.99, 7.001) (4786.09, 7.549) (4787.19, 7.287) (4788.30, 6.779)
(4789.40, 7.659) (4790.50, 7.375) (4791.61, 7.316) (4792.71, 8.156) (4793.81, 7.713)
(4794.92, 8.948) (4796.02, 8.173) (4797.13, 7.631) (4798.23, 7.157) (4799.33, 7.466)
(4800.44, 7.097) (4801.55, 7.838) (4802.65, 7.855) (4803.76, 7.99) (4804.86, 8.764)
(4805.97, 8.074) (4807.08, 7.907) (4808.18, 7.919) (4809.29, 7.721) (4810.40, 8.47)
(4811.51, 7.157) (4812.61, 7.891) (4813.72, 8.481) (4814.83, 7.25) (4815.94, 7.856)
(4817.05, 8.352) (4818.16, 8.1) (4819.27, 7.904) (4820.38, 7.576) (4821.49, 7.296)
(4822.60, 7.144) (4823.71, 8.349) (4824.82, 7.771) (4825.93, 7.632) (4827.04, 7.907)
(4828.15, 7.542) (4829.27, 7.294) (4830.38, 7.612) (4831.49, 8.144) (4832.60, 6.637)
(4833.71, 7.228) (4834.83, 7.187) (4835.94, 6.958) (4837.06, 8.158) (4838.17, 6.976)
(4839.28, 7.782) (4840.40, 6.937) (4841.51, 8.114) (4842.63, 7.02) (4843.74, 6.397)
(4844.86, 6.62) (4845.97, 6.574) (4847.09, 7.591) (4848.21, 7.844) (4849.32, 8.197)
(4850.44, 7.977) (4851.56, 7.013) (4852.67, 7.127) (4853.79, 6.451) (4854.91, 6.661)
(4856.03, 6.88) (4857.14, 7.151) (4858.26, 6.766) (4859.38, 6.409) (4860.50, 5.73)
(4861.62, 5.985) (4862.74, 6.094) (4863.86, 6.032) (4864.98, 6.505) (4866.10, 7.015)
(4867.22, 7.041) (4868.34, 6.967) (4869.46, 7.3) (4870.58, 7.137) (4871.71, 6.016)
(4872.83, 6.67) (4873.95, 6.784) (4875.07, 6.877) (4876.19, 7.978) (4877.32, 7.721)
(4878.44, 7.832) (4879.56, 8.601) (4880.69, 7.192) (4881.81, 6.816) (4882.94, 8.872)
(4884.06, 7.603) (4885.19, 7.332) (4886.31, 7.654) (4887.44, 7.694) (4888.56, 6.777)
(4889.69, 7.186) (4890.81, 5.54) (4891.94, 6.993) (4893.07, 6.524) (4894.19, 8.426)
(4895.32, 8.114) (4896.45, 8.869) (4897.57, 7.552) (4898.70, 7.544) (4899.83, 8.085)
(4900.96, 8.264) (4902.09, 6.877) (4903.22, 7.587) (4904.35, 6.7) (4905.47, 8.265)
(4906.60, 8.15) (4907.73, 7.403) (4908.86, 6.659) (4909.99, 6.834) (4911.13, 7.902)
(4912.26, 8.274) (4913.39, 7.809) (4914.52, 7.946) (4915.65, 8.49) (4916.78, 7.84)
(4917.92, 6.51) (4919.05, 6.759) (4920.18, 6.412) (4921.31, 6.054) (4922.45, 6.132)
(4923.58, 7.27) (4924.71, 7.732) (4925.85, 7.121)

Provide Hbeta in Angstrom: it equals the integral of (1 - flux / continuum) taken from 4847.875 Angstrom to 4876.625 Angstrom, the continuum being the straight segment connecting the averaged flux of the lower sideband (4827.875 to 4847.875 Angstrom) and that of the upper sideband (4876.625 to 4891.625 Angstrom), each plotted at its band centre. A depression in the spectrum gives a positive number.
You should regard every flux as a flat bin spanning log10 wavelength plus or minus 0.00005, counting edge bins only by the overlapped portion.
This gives 1.96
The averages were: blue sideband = 7.26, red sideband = 7.44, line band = 6.86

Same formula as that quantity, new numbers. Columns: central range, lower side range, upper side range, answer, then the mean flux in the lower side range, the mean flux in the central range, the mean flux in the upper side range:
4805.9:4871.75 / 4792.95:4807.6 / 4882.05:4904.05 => 3.81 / 7.9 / 7.3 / 7.53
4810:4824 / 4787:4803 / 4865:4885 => -0.51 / 7.63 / 7.82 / 7.3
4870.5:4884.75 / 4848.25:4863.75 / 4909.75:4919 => -0.53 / 6.82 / 7.4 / 7.67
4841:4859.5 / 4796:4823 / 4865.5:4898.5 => 1.05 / 7.8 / 7.12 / 7.35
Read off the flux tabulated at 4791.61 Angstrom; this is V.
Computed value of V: 7.316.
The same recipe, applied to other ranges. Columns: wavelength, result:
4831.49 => 8.144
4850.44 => 7.977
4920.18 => 6.412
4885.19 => 7.332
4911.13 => 7.902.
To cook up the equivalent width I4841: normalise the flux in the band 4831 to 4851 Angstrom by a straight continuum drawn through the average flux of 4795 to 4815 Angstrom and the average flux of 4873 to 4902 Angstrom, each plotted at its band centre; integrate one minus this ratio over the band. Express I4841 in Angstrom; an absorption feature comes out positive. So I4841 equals 0.95 Angstrom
